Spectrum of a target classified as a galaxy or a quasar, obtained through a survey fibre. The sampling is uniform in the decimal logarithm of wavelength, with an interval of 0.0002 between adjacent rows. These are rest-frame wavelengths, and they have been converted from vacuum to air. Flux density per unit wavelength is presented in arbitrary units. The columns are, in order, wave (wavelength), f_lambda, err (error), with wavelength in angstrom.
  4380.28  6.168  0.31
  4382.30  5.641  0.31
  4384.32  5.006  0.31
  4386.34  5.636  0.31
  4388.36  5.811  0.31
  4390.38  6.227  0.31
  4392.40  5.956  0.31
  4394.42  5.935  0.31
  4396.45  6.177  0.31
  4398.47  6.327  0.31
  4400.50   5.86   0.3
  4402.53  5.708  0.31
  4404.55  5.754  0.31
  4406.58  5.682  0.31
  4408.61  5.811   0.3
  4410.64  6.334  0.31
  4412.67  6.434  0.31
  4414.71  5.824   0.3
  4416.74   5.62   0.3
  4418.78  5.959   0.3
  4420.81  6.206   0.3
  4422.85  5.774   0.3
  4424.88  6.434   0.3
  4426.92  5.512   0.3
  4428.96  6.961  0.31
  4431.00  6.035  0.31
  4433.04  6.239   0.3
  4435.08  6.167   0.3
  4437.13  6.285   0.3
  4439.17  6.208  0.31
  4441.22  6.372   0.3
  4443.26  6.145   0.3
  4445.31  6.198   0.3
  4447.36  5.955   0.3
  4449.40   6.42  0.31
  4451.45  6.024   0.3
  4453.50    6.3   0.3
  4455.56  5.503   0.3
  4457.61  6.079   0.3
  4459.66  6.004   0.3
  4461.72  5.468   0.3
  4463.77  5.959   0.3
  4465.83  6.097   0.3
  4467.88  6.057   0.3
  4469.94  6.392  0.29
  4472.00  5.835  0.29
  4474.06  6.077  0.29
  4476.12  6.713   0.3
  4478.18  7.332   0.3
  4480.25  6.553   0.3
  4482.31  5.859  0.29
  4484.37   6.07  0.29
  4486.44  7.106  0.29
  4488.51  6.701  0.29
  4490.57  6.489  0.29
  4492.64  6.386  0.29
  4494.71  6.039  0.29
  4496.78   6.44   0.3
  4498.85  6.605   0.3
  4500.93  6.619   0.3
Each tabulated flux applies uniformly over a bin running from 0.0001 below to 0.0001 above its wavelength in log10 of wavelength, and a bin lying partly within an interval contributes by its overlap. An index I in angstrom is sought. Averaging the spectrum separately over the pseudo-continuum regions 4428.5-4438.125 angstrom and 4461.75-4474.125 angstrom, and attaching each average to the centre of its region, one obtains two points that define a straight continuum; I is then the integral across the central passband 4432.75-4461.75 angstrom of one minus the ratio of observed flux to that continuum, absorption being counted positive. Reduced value 0.4 angstrom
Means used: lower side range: 6.3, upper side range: 6.02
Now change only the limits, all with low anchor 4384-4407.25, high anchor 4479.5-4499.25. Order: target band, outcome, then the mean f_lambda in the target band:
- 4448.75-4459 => 0.26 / 6.05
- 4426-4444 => -0.35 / 6.22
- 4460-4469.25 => 0.52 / 5.92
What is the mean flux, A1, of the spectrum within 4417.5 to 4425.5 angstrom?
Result 6.06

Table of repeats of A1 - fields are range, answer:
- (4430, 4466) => 6.08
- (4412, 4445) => 6.13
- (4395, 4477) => 6.07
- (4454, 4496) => 6.24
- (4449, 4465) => 5.95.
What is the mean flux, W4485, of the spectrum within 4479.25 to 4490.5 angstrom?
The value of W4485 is 6.46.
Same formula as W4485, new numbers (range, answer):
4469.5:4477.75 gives 6.32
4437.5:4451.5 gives 6.21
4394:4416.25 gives 5.98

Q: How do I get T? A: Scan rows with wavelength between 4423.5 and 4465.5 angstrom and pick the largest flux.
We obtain 6.961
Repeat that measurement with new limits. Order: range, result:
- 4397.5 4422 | 6.434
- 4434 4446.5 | 6.372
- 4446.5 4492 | 7.332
